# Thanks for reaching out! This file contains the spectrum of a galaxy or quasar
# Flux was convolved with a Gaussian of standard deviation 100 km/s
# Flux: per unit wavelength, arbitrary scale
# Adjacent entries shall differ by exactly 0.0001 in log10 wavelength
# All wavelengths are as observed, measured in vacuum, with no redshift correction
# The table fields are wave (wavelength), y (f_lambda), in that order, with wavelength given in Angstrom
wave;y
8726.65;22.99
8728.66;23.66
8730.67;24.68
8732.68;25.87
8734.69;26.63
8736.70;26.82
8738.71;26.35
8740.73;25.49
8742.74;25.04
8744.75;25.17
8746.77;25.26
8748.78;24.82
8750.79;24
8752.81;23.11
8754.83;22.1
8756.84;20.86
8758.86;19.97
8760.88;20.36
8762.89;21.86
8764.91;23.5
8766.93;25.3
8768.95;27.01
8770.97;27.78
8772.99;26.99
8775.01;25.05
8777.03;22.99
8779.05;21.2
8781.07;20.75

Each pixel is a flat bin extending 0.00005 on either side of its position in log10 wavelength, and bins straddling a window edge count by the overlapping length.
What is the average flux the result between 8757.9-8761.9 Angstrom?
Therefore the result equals 20.2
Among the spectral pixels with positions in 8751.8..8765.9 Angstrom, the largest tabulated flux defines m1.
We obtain 23.5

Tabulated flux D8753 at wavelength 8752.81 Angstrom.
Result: 23.11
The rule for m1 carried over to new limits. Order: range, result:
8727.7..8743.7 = 26.82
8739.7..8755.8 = 25.49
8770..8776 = 27.78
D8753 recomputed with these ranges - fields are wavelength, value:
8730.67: 24.68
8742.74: 25.04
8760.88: 20.36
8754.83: 22.1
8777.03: 22.99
